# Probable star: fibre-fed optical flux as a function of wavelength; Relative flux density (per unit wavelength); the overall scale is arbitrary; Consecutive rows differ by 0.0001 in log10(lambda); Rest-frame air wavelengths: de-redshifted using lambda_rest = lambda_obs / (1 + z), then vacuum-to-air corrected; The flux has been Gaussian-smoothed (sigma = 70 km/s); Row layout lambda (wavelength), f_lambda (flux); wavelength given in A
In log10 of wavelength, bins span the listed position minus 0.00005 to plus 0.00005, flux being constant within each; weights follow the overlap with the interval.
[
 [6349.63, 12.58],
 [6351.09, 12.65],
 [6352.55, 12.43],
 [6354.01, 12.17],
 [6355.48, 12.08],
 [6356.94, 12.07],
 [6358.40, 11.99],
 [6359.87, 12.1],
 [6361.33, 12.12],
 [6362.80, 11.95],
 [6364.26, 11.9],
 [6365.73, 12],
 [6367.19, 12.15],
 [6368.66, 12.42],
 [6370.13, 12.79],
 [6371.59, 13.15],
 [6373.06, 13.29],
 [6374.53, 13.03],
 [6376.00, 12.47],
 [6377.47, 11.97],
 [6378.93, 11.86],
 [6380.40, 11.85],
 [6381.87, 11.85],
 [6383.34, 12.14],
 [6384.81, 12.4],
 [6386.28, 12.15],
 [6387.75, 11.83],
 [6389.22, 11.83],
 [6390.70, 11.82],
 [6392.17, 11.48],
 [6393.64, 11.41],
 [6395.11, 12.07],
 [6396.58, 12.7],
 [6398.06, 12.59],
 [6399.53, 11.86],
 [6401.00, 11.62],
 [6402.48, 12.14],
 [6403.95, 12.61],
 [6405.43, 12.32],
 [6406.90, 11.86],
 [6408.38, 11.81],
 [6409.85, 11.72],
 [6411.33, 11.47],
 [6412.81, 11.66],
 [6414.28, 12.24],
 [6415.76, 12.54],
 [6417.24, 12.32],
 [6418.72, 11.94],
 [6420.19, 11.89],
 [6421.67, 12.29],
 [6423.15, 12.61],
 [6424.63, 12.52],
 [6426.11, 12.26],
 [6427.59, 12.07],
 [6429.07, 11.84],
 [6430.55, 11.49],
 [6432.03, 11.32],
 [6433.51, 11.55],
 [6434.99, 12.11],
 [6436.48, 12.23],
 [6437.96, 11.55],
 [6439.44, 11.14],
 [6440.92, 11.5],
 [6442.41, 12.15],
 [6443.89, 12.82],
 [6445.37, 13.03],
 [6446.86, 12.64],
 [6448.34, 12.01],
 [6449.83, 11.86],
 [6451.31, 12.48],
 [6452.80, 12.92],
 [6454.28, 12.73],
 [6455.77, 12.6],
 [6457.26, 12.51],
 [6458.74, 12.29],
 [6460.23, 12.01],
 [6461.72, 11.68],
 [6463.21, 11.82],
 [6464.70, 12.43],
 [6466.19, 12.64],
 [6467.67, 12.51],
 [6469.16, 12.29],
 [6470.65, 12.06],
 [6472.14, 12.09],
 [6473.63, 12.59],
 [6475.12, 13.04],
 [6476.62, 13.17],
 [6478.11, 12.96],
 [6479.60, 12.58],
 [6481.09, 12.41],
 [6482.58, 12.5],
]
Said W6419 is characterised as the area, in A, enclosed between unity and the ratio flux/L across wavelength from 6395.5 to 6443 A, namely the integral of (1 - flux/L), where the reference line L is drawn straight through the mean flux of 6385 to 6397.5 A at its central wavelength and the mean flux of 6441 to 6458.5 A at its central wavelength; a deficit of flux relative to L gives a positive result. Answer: 0.8 A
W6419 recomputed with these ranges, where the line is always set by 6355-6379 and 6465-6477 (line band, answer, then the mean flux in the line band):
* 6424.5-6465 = 1.2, 12.1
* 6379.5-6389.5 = 0.3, 12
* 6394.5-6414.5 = 0.6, 12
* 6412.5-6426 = 0.2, 12.2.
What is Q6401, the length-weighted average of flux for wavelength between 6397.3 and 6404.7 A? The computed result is 12.2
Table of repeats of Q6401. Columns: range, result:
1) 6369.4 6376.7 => 12.9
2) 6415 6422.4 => 12.2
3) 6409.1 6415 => 11.8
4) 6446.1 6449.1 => 12.3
